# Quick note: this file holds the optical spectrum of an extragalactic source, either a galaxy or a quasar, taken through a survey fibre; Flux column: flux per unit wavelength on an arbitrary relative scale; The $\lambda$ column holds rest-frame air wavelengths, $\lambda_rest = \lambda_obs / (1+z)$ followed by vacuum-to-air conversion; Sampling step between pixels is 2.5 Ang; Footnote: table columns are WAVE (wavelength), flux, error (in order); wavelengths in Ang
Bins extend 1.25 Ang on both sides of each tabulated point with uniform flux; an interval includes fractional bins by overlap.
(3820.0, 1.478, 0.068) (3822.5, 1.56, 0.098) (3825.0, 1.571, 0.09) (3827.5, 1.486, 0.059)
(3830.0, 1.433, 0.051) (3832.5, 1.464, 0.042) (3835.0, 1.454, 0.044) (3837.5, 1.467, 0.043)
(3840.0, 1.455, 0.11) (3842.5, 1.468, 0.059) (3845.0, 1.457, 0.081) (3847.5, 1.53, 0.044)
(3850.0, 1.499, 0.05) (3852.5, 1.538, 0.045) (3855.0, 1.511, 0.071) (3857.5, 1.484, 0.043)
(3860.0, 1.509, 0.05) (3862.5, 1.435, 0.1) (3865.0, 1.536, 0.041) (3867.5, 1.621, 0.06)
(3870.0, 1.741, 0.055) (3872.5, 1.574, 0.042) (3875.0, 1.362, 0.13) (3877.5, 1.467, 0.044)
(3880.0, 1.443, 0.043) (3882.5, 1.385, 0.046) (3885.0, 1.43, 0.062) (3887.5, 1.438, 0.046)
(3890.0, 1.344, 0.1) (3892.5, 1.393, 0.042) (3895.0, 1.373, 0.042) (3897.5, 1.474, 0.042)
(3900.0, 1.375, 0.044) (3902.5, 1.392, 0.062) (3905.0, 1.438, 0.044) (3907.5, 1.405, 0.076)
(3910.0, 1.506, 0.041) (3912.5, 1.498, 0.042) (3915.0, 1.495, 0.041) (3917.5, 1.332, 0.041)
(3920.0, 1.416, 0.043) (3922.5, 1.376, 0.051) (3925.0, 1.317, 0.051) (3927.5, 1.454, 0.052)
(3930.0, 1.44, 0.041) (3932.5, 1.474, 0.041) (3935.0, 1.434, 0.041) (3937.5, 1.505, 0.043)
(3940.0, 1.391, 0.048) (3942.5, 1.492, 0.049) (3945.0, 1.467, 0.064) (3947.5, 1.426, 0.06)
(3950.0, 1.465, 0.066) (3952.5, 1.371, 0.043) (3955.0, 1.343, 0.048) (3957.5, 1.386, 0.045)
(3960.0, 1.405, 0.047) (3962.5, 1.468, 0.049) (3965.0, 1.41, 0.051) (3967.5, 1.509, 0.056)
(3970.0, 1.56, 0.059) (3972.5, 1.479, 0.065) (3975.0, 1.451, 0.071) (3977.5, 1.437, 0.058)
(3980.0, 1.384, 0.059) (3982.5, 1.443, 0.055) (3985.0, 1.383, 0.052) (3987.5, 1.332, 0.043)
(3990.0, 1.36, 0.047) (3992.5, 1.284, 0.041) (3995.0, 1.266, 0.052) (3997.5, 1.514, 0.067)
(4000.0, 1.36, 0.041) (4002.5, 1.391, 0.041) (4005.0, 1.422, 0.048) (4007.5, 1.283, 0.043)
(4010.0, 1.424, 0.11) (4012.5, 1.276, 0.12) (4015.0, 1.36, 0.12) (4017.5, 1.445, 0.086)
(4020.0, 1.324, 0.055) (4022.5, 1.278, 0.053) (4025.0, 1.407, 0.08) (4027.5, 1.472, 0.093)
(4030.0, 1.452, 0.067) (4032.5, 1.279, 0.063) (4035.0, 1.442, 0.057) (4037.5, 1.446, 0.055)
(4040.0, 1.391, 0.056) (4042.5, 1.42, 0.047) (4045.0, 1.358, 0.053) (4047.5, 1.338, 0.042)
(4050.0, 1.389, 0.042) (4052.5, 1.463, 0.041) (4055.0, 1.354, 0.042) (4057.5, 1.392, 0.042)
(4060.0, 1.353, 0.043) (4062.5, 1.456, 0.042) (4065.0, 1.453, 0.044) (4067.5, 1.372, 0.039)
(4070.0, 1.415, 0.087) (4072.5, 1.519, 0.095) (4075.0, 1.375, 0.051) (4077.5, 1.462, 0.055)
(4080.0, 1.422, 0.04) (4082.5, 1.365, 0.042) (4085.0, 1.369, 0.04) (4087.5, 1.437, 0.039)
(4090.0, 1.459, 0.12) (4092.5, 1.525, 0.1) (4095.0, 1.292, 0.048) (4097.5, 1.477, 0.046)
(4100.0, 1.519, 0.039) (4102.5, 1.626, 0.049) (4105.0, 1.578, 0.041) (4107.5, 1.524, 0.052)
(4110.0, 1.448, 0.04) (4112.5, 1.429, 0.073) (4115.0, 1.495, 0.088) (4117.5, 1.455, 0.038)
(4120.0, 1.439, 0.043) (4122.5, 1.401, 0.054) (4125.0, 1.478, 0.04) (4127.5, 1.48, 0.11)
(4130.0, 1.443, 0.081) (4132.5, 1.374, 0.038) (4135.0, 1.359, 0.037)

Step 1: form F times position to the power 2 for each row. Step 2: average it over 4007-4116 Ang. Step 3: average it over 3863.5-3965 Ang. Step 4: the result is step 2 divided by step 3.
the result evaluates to 1.06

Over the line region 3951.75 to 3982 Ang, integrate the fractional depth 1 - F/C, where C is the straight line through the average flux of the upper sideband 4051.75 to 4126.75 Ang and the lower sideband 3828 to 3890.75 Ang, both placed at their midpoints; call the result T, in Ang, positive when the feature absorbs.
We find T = 0.6 Ang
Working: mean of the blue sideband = 1.48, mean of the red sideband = 1.45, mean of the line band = 1.43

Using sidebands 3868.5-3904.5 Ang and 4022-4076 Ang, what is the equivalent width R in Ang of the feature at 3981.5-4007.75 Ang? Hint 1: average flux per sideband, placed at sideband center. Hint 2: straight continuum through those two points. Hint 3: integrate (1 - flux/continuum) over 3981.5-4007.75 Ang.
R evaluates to 0.9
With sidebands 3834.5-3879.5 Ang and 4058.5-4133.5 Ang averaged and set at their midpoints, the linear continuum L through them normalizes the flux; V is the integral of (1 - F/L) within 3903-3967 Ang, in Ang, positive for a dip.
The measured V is 2.5 Ang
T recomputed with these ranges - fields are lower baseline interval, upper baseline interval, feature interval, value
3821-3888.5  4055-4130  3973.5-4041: 3.8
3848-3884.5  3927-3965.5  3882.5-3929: 1.8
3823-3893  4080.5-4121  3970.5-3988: 0.6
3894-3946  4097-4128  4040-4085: 2.1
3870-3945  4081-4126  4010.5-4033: 1.2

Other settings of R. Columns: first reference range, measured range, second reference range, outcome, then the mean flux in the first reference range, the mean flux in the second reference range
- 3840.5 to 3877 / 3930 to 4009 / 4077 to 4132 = 3.9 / 1.52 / 1.46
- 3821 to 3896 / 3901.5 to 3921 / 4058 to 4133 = 0.5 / 1.48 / 1.45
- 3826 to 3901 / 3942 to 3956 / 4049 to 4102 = 0.3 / 1.47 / 1.43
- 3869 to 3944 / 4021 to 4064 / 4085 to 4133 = 1.9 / 1.44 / 1.47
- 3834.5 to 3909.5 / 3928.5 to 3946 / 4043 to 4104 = 0.0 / 1.47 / 1.43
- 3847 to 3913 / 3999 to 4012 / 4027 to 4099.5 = 0.5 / 1.47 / 1.41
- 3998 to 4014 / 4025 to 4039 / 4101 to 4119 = -0.2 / 1.37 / 1.51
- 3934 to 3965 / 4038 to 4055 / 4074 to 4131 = 0.6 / 1.43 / 1.46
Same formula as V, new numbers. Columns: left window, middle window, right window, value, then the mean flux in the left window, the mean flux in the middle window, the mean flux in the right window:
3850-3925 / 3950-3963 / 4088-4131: 0.6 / 1.46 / 1.4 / 1.47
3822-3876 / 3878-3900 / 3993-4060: 1.0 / 1.51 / 1.41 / 1.38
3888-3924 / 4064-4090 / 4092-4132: 0.8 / 1.42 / 1.42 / 1.47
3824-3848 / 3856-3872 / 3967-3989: -0.9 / 1.48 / 1.55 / 1.44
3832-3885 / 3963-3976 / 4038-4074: -0.3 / 1.49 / 1.48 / 1.41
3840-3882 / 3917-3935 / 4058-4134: 1.0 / 1.51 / 1.41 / 1.45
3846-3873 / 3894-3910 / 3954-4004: 0.8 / 1.54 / 1.42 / 1.41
